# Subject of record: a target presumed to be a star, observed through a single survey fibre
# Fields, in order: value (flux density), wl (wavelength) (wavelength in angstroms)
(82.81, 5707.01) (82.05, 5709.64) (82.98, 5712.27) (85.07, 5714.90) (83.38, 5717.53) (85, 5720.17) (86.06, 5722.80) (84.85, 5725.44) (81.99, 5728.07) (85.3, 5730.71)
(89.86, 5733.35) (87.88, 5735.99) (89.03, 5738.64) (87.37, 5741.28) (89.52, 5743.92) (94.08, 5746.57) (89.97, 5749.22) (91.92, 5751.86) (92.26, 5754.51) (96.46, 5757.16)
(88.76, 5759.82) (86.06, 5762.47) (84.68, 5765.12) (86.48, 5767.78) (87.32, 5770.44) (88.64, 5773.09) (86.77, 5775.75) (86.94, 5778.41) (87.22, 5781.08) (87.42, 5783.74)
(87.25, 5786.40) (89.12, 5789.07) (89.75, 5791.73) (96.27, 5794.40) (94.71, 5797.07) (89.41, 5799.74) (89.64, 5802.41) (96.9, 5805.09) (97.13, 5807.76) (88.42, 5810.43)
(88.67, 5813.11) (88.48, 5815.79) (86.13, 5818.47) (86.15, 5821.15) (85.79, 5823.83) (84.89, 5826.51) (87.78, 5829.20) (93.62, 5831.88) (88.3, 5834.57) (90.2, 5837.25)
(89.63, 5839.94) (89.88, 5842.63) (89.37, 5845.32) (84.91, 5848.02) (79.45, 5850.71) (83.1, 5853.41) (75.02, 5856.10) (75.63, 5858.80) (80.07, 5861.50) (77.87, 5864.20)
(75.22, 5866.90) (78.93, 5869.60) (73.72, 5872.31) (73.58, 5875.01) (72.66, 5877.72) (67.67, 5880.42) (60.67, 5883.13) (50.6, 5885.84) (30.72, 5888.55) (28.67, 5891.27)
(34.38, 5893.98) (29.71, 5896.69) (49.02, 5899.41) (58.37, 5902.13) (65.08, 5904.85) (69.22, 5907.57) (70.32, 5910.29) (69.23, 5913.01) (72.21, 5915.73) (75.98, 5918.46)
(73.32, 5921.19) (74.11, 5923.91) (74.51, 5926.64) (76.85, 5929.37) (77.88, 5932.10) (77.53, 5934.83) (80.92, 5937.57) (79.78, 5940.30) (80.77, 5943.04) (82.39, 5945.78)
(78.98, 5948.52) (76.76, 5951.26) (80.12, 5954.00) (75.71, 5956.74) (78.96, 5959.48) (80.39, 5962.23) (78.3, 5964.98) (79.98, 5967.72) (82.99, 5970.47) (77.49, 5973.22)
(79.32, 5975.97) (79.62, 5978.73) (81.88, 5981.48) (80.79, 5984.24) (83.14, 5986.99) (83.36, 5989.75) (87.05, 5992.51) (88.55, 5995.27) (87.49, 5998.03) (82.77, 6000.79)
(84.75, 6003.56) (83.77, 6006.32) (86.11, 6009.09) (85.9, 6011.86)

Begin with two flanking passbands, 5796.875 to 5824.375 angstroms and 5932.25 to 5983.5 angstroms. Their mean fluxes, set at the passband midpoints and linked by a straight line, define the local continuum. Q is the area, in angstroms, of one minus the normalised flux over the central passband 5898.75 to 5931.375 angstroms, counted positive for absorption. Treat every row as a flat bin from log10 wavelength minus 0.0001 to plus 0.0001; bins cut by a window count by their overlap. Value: 5.09 angstroms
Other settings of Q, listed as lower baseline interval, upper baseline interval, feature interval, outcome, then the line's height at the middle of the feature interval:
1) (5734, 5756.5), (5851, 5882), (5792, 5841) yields -4.96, 81.8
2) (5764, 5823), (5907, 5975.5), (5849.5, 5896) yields 9.98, 82.7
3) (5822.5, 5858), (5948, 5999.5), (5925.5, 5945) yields 0.97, 82.6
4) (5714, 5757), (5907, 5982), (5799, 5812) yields -1.22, 84.4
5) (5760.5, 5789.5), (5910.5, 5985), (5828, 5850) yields -1.39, 83.7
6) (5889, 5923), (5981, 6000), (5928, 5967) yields -4.58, 70.8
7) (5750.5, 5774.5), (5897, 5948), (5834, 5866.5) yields -1.43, 79.7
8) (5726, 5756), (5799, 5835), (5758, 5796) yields 0.41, 89.2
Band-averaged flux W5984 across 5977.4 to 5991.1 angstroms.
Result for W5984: 81.8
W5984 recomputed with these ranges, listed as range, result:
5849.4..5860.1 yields 78.3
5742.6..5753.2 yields 91.4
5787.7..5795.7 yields 91.7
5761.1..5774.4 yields 86.7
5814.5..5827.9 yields 86.3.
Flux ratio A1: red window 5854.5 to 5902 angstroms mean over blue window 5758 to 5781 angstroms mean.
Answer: 0.70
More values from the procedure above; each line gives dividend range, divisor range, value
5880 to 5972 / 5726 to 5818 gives 0.76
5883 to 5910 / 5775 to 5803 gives 0.54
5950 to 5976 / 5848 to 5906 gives 1.25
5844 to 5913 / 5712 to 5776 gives 0.74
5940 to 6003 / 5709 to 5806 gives 0.92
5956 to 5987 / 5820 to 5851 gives 0.91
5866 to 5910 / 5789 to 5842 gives 0.64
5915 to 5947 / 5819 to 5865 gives 0.91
